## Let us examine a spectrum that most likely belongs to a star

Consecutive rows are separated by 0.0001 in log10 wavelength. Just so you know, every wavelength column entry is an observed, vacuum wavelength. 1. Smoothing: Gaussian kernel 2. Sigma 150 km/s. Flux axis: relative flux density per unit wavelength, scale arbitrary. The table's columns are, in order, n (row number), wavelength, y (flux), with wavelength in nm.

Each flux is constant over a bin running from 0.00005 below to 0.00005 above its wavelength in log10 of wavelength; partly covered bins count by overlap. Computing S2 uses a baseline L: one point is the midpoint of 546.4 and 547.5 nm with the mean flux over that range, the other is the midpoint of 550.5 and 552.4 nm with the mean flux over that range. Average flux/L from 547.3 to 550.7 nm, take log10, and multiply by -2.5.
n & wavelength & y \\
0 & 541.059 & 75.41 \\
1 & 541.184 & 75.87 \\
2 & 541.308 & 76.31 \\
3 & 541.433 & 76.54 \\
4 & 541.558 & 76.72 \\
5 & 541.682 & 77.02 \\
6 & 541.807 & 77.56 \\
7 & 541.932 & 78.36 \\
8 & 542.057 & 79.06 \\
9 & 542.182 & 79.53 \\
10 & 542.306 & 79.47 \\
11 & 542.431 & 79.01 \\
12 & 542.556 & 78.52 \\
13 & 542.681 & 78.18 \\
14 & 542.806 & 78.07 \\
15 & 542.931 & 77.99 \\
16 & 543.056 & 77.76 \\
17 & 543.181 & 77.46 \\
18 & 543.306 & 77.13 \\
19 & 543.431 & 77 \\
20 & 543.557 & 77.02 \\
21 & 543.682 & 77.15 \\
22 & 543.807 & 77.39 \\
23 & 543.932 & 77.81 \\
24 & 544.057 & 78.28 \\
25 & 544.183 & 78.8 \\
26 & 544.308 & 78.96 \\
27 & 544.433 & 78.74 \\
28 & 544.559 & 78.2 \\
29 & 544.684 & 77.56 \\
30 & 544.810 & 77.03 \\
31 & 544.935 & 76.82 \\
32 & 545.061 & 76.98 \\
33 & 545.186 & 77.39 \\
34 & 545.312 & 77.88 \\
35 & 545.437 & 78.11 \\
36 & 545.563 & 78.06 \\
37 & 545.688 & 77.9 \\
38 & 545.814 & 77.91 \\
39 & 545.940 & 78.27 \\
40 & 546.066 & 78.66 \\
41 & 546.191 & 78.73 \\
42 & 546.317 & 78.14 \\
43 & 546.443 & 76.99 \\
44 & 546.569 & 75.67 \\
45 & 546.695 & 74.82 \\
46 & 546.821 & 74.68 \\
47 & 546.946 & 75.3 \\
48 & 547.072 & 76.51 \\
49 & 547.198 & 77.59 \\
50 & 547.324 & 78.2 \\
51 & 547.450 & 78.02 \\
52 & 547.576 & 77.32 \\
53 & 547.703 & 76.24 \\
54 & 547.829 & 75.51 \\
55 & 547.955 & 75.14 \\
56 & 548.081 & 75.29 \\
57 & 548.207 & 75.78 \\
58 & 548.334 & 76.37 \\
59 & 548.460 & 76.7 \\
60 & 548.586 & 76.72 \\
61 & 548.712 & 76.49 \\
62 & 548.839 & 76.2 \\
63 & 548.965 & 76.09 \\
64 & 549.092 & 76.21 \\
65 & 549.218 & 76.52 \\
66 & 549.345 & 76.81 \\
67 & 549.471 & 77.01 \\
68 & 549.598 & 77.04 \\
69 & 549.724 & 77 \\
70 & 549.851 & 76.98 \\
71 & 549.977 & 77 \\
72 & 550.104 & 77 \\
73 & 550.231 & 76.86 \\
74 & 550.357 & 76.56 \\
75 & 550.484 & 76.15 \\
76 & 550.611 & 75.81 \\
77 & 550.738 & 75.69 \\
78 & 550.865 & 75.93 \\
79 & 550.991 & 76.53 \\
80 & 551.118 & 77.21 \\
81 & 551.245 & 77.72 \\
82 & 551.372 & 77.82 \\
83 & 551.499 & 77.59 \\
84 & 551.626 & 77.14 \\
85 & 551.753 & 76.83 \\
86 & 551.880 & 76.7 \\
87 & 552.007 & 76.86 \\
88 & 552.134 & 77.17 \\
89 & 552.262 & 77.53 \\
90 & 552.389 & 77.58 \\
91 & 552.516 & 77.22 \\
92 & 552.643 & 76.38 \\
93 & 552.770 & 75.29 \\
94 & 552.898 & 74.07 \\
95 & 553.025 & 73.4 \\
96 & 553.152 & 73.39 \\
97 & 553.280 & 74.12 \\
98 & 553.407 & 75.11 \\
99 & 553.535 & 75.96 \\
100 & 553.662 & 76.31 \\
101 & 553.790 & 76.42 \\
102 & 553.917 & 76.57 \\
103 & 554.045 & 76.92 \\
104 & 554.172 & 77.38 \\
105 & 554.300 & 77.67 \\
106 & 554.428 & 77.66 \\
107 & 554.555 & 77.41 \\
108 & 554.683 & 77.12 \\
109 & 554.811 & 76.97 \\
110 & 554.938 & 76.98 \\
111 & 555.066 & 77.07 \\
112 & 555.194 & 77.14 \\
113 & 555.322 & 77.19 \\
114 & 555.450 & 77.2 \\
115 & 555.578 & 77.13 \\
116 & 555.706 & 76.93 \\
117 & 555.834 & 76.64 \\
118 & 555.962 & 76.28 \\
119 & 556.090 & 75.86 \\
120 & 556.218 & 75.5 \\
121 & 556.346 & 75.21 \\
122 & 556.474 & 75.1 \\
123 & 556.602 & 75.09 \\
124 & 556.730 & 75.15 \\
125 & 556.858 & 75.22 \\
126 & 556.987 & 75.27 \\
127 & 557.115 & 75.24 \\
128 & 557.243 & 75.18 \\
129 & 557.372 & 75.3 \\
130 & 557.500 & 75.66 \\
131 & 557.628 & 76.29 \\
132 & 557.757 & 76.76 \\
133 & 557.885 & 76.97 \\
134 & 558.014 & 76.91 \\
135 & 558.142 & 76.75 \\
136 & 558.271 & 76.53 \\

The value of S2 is 0.00 mag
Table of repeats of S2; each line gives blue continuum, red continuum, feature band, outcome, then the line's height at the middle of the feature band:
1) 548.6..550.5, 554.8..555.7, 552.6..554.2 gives 0.022 mag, 77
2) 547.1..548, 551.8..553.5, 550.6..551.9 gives -0.012 mag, 76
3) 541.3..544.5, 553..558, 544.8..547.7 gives 0.003 mag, 77.5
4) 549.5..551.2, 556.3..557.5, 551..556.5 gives -0.009 mag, 75.9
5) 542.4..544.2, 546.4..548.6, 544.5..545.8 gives -0.007 mag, 77.1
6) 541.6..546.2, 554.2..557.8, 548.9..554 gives 0.008 mag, 76.9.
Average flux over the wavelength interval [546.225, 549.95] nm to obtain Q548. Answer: 76.5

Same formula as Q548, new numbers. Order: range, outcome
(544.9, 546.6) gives 77.7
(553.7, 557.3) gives 76.4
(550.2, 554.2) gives 76.3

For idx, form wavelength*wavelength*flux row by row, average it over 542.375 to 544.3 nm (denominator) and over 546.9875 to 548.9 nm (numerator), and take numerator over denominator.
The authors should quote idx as 1.0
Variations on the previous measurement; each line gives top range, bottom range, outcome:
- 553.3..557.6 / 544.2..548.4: 1.02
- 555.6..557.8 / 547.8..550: 1.02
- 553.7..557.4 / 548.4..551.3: 1.02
